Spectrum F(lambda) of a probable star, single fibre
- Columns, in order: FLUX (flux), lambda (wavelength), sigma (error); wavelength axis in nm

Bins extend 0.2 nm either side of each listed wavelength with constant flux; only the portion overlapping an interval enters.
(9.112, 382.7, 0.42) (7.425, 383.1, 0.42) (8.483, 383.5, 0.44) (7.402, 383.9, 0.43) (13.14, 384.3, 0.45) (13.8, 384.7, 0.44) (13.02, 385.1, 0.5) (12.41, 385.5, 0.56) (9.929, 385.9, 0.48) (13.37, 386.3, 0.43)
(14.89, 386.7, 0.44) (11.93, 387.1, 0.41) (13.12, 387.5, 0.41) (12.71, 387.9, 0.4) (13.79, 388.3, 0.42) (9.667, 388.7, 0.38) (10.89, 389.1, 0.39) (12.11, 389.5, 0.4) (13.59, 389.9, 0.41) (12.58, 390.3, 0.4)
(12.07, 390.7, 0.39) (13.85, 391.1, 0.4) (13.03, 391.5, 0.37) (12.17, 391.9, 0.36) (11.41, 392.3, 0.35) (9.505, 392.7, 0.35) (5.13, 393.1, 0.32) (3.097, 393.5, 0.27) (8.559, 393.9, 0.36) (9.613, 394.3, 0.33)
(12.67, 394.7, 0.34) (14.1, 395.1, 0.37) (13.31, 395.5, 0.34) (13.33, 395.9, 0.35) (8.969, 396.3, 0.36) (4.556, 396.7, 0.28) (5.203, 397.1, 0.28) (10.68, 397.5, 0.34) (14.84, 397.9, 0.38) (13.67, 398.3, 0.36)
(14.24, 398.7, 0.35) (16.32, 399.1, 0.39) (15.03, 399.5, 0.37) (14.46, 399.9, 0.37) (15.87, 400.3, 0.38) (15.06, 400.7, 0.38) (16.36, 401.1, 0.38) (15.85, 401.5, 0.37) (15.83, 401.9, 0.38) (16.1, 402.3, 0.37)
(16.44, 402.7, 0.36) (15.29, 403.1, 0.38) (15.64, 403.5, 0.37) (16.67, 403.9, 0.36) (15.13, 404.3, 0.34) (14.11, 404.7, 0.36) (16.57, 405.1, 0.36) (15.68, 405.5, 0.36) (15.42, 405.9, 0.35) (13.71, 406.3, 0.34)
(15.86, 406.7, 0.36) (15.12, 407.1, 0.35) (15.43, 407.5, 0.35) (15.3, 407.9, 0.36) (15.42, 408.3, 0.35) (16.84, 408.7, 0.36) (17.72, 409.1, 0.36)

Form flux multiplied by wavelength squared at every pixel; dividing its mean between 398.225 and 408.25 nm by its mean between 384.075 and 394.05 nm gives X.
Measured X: 1.4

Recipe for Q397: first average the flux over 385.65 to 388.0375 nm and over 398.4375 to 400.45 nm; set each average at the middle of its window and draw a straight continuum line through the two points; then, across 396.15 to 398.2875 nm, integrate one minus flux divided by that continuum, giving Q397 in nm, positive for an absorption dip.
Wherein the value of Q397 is 0.79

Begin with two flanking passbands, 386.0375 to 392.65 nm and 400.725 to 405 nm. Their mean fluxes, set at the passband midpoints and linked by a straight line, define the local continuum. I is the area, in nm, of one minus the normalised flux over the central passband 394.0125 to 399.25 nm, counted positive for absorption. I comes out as 0.99 nm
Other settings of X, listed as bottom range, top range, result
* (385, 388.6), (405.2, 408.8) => 1.34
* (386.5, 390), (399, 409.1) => 1.35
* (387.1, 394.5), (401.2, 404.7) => 1.53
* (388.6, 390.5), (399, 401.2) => 1.37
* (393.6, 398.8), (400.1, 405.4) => 1.50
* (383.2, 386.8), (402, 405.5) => 1.49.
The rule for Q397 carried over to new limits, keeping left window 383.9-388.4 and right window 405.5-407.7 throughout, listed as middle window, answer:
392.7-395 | 0.91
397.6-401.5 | -0.20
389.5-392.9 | 0.26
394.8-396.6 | 0.24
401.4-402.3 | -0.08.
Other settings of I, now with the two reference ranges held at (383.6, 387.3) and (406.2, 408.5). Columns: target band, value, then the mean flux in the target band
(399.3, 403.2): -0.35 nm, 15.6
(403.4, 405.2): -0.10 nm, 15.6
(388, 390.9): 0.13 nm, 12.1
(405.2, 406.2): -0.03 nm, 15.5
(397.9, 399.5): -0.09 nm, 14.8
